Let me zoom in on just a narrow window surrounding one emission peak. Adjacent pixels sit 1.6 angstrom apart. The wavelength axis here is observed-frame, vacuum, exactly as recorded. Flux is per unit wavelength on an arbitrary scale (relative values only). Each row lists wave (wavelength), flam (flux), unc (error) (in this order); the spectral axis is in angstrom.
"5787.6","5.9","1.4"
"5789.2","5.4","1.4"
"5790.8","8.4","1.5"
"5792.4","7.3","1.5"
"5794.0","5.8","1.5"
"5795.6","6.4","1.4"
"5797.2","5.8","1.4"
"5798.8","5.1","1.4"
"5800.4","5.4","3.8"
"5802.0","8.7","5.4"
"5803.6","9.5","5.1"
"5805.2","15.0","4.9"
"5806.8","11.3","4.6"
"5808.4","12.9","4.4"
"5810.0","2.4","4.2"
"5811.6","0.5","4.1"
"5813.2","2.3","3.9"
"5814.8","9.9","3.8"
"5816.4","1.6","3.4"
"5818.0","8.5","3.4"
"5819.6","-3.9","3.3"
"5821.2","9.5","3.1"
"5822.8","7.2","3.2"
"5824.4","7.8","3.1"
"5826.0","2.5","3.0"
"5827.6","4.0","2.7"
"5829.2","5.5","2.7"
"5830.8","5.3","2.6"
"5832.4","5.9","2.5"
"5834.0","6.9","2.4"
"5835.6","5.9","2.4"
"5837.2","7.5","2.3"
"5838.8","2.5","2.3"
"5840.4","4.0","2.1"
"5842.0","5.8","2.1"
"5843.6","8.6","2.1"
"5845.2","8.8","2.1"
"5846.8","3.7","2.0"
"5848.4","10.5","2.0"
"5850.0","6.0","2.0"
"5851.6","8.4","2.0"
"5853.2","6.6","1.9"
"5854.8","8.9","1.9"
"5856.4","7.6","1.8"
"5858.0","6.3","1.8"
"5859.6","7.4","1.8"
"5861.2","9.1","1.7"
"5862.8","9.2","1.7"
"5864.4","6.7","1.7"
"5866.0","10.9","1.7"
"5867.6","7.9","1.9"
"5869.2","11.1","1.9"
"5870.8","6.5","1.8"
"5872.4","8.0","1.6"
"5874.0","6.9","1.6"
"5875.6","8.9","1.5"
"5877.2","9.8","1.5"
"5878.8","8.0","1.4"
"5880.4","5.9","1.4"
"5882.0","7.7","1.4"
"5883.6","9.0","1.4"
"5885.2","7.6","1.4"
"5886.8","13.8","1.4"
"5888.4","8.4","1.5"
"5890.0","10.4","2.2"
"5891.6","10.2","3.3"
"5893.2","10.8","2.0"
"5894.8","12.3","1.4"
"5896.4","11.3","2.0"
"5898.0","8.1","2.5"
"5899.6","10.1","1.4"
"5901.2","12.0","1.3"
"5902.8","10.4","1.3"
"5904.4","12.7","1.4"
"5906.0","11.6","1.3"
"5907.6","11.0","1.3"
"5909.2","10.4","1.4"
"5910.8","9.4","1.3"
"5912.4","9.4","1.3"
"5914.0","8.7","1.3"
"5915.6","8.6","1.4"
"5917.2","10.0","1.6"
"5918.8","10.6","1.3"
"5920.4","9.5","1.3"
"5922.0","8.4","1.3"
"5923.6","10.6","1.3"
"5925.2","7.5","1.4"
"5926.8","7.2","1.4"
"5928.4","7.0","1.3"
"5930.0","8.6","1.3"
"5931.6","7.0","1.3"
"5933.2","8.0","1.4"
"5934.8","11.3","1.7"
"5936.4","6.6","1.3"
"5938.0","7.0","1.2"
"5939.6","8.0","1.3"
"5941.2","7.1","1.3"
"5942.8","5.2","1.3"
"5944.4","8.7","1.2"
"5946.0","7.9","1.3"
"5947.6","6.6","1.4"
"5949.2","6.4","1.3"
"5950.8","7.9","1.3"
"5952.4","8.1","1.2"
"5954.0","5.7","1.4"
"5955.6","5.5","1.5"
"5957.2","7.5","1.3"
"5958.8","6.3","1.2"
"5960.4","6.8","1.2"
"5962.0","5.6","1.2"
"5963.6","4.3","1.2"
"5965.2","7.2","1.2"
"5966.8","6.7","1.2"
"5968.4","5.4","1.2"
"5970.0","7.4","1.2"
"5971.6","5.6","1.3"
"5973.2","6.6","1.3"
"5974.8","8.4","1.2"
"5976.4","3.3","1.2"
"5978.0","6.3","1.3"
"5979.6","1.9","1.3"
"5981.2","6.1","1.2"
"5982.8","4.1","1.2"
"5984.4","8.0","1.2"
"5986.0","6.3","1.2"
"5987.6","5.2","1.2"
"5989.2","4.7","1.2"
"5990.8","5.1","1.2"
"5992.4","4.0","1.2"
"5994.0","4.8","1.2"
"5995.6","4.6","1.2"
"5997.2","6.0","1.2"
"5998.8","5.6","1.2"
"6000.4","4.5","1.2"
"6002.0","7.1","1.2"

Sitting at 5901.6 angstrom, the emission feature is C III]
